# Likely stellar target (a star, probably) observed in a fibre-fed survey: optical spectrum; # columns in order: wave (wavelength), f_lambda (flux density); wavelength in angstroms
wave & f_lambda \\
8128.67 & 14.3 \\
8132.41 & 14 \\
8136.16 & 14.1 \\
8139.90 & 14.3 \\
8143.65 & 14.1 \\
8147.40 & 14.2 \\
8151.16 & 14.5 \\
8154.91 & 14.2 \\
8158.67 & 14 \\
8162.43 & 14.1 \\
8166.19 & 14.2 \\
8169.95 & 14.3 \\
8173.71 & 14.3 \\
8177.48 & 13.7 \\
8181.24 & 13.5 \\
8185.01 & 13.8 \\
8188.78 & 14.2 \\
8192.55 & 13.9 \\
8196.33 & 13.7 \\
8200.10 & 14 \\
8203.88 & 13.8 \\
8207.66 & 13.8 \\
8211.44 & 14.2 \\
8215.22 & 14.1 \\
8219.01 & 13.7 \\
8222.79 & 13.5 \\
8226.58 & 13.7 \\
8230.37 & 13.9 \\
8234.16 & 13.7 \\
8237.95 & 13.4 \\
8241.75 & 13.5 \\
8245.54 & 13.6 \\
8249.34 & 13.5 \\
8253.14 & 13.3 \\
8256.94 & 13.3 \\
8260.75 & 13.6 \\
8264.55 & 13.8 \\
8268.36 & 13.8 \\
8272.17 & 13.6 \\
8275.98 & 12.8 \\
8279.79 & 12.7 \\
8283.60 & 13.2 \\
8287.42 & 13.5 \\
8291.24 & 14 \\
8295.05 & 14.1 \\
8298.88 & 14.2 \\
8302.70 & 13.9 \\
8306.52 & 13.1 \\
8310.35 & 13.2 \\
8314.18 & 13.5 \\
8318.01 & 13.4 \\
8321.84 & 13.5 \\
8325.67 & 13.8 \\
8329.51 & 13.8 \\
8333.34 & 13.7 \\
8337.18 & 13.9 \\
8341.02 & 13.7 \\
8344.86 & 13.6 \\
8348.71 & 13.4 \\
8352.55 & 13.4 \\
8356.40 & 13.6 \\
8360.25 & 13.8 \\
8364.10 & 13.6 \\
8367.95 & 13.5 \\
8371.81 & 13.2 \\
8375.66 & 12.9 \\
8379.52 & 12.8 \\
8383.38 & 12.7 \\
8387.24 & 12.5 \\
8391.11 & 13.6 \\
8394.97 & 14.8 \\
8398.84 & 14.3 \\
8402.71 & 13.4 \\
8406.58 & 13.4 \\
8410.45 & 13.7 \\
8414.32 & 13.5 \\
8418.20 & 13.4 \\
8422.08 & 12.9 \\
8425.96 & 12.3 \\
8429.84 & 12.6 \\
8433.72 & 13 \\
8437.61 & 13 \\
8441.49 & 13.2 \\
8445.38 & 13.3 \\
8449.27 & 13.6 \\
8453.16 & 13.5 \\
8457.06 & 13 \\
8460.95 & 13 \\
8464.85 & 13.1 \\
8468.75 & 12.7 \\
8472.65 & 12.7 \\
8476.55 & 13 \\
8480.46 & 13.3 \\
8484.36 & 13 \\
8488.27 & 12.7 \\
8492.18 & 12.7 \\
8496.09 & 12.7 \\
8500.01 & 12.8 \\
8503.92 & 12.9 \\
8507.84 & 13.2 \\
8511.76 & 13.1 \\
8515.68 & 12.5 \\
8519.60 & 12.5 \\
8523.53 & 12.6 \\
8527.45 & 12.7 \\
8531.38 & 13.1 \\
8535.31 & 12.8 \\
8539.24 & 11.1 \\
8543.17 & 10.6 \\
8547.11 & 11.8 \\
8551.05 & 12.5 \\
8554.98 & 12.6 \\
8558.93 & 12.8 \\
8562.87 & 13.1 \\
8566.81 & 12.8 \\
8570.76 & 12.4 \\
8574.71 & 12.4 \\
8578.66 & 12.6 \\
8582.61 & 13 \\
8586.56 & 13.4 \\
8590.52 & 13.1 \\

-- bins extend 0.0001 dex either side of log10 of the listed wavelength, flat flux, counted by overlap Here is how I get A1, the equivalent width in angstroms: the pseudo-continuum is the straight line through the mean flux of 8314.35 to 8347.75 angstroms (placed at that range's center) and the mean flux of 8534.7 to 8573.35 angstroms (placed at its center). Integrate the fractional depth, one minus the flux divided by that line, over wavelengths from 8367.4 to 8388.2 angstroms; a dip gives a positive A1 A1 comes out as 0.7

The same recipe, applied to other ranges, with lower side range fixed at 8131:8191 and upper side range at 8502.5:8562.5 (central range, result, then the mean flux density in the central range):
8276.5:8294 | 0.26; 13.3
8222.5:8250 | 0.31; 13.6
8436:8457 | -0.74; 13.3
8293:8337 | -0.81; 13.7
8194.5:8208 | 0.09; 13.8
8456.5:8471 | -0.20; 12.9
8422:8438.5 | 0.24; 12.7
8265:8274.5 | -0.04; 13.7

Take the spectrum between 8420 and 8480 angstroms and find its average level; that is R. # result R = 13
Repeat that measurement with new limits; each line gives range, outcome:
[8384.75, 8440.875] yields 13.3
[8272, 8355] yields 13.5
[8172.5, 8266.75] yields 13.7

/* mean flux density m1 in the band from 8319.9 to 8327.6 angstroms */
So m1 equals 13.6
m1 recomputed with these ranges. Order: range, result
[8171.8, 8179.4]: 14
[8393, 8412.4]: 13.9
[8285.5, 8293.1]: 13.7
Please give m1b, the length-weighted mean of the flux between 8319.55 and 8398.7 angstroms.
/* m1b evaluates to 13.5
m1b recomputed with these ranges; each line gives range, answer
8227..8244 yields 13.6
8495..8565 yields 12.5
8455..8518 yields 12.9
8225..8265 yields 13.6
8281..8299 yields 13.7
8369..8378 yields 13.1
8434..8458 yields 13.3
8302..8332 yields 13.5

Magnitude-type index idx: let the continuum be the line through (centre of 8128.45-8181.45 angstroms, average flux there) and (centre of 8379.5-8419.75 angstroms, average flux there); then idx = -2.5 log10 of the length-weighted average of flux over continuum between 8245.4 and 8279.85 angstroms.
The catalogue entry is 0.03 mag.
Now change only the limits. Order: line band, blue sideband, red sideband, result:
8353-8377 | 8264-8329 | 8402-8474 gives -0.009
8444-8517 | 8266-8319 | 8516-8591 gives -0.017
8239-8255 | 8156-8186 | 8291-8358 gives 0.028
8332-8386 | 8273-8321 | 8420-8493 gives -0.009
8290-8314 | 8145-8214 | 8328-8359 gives 0.001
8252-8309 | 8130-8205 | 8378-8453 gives 0.013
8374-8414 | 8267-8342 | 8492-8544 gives -0.023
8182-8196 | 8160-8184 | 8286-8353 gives 0.006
